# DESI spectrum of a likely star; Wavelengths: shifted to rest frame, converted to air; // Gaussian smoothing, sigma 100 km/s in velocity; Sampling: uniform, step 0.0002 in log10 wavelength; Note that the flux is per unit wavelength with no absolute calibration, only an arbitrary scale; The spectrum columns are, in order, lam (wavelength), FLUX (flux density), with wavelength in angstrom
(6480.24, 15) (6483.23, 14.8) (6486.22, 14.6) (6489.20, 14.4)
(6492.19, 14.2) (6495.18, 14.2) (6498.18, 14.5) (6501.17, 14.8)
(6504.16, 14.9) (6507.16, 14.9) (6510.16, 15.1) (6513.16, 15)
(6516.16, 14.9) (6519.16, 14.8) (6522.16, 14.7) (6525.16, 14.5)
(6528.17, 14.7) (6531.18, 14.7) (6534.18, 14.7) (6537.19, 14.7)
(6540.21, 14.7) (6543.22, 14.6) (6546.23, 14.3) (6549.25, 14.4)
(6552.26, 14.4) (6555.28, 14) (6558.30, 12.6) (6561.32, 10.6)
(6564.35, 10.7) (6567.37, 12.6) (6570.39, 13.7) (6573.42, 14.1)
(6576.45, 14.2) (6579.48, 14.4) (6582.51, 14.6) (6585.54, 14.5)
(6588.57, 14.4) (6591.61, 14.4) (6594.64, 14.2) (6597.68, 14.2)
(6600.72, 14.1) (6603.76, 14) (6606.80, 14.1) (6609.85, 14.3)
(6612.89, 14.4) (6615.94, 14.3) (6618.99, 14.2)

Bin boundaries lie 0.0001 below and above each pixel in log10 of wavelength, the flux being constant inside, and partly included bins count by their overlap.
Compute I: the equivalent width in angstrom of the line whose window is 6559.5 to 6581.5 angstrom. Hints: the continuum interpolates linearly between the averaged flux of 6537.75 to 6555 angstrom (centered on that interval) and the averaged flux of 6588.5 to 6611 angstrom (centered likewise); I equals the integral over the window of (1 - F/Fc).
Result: 2.1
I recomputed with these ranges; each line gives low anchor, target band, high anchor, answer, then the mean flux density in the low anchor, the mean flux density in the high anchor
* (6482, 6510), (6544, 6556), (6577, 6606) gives 0.1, 14.6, 14.3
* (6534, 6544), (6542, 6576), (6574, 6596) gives 2.9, 14.7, 14.4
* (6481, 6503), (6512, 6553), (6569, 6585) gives -0.8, 14.5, 14.2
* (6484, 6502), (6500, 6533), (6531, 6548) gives -0.7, 14.5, 14.6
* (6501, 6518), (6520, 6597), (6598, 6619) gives 3.1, 14.9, 14.2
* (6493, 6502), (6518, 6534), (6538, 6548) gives -0.2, 14.4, 14.5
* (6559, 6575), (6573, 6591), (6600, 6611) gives -1.9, 12.4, 14.1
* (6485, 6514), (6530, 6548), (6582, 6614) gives -0.1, 14.7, 14.3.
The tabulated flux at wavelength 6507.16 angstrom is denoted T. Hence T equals 14.9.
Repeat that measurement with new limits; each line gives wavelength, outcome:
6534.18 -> 14.7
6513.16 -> 15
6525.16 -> 14.5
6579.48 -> 14.4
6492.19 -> 14.2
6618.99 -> 14.2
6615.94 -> 14.3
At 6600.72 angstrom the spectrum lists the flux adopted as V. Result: 14.1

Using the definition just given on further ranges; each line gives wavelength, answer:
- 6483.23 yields 14.8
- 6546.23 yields 14.3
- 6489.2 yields 14.4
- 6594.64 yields 14.2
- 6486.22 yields 14.6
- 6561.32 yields 10.6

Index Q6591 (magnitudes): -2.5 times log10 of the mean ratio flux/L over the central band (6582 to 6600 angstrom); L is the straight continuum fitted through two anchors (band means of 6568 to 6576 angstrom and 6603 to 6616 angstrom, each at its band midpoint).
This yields -0.03 mag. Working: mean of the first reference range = 13.8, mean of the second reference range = 14.2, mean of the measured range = 14.4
